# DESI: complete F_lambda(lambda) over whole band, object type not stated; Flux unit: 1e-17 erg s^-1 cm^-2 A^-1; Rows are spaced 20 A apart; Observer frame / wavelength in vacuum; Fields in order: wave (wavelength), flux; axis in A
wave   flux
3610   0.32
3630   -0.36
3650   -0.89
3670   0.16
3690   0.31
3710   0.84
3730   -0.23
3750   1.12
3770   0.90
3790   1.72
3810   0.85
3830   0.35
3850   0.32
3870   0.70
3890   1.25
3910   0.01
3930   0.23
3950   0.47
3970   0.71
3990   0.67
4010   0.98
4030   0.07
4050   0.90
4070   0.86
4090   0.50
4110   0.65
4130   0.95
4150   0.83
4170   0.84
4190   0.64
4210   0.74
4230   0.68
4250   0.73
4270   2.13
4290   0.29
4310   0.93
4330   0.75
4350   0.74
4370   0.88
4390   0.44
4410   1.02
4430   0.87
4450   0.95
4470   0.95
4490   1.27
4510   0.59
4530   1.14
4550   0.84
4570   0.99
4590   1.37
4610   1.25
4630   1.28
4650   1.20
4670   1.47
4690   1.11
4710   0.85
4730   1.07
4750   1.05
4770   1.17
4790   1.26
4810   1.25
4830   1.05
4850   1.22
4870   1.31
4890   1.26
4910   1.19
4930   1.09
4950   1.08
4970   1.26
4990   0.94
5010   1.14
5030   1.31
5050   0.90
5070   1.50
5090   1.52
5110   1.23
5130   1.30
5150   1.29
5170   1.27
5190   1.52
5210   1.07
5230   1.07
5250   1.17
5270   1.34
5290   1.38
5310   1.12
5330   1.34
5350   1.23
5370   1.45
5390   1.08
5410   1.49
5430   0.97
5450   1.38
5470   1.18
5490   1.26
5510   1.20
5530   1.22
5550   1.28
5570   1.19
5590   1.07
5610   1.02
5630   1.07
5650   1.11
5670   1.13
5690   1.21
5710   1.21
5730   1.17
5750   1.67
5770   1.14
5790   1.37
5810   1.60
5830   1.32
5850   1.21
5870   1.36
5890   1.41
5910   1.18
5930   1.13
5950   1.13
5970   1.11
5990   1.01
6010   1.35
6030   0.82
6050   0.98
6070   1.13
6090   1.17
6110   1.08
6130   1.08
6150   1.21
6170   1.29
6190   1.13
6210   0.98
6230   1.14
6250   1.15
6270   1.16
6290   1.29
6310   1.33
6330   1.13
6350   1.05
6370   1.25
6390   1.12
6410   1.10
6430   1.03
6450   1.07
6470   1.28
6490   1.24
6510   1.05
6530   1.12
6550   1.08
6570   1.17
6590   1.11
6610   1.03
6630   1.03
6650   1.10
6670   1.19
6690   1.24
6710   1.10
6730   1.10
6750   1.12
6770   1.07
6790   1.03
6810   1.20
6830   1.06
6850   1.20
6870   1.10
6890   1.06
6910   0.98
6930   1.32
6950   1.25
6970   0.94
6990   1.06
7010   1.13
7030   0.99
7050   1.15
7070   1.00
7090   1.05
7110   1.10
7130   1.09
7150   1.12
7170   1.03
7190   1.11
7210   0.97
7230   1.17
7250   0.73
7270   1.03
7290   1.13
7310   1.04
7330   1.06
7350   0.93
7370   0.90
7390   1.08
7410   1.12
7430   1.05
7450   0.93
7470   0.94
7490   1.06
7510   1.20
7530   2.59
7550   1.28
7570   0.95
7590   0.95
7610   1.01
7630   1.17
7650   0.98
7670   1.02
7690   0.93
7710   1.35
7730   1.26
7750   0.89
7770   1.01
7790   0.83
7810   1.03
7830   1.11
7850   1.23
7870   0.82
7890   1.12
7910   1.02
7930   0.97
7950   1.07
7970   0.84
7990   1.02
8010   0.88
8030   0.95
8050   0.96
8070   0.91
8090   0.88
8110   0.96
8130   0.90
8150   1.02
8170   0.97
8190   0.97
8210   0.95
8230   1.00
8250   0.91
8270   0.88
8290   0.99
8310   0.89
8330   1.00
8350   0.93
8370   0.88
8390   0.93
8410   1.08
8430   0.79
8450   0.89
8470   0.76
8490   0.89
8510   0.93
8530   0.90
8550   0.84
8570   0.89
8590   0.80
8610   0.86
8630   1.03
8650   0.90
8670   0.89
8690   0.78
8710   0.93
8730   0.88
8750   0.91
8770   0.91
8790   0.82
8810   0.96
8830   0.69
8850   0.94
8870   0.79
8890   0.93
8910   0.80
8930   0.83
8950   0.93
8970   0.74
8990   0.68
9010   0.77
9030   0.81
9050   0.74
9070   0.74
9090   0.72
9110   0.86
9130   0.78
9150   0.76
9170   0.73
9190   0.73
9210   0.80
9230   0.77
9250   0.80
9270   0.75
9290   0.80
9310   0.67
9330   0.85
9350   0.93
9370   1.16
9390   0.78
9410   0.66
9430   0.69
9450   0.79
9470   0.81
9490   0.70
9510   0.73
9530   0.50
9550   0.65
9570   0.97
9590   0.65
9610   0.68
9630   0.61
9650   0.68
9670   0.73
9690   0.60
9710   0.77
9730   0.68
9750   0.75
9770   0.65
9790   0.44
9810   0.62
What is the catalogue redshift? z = 0.15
